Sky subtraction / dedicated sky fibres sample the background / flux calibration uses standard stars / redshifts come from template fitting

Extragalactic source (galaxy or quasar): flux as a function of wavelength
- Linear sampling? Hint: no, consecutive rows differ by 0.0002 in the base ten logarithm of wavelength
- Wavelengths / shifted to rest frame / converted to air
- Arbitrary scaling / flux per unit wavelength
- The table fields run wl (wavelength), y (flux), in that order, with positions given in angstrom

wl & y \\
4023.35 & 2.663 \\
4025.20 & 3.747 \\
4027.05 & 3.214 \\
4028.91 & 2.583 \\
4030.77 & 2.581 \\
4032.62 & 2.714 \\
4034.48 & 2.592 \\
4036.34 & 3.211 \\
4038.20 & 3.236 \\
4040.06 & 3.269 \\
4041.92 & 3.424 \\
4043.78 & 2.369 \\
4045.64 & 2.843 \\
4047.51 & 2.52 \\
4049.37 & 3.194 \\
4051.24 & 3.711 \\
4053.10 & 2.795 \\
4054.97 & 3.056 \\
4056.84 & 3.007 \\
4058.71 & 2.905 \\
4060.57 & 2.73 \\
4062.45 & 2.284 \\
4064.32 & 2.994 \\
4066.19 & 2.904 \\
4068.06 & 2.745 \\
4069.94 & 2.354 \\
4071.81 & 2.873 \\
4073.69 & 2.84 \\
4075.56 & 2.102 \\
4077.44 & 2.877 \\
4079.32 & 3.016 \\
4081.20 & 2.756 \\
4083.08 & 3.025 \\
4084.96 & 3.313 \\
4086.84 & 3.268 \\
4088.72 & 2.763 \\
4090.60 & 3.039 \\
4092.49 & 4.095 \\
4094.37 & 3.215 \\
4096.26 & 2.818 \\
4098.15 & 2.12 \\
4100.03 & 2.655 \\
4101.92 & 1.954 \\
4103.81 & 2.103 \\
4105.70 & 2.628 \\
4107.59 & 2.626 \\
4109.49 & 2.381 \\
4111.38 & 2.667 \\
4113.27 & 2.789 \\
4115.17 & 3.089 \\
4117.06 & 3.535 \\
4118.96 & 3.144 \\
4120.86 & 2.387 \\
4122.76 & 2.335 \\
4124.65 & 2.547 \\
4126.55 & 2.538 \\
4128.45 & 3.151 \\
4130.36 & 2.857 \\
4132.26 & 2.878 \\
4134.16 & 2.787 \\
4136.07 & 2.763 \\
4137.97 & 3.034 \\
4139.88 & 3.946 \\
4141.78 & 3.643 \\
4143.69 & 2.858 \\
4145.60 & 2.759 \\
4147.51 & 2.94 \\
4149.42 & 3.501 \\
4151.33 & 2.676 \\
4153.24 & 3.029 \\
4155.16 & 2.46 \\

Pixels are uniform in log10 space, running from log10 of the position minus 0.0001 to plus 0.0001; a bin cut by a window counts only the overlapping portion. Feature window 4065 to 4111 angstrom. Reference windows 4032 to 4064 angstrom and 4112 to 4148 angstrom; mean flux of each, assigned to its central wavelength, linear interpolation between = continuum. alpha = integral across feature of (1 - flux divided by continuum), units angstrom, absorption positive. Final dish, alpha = 2.7 angstrom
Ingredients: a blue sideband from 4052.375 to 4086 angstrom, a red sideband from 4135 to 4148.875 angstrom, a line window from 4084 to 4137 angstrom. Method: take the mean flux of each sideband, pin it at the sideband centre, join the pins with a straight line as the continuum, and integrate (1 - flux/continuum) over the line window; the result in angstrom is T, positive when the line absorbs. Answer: 3.4 angstrom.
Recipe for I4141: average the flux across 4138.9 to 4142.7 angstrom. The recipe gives 3.79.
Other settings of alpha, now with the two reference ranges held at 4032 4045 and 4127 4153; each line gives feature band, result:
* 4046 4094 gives 1.1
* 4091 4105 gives 1.4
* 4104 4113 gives 1.4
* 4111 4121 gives 0.1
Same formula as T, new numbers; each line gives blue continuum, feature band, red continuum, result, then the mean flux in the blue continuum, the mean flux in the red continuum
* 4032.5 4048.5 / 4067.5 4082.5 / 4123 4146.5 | 1.19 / 2.92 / 2.96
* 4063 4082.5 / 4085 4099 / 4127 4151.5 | -1.16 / 2.74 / 3.06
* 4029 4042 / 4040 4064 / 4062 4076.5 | -1.00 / 2.95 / 2.65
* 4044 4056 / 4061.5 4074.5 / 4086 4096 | 1.61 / 2.98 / 3.25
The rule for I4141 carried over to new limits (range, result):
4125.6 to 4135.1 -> 2.84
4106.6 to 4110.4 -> 2.5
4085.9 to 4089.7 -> 3.02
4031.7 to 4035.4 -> 2.65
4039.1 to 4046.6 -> 2.98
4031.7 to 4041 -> 3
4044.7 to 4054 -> 3.01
